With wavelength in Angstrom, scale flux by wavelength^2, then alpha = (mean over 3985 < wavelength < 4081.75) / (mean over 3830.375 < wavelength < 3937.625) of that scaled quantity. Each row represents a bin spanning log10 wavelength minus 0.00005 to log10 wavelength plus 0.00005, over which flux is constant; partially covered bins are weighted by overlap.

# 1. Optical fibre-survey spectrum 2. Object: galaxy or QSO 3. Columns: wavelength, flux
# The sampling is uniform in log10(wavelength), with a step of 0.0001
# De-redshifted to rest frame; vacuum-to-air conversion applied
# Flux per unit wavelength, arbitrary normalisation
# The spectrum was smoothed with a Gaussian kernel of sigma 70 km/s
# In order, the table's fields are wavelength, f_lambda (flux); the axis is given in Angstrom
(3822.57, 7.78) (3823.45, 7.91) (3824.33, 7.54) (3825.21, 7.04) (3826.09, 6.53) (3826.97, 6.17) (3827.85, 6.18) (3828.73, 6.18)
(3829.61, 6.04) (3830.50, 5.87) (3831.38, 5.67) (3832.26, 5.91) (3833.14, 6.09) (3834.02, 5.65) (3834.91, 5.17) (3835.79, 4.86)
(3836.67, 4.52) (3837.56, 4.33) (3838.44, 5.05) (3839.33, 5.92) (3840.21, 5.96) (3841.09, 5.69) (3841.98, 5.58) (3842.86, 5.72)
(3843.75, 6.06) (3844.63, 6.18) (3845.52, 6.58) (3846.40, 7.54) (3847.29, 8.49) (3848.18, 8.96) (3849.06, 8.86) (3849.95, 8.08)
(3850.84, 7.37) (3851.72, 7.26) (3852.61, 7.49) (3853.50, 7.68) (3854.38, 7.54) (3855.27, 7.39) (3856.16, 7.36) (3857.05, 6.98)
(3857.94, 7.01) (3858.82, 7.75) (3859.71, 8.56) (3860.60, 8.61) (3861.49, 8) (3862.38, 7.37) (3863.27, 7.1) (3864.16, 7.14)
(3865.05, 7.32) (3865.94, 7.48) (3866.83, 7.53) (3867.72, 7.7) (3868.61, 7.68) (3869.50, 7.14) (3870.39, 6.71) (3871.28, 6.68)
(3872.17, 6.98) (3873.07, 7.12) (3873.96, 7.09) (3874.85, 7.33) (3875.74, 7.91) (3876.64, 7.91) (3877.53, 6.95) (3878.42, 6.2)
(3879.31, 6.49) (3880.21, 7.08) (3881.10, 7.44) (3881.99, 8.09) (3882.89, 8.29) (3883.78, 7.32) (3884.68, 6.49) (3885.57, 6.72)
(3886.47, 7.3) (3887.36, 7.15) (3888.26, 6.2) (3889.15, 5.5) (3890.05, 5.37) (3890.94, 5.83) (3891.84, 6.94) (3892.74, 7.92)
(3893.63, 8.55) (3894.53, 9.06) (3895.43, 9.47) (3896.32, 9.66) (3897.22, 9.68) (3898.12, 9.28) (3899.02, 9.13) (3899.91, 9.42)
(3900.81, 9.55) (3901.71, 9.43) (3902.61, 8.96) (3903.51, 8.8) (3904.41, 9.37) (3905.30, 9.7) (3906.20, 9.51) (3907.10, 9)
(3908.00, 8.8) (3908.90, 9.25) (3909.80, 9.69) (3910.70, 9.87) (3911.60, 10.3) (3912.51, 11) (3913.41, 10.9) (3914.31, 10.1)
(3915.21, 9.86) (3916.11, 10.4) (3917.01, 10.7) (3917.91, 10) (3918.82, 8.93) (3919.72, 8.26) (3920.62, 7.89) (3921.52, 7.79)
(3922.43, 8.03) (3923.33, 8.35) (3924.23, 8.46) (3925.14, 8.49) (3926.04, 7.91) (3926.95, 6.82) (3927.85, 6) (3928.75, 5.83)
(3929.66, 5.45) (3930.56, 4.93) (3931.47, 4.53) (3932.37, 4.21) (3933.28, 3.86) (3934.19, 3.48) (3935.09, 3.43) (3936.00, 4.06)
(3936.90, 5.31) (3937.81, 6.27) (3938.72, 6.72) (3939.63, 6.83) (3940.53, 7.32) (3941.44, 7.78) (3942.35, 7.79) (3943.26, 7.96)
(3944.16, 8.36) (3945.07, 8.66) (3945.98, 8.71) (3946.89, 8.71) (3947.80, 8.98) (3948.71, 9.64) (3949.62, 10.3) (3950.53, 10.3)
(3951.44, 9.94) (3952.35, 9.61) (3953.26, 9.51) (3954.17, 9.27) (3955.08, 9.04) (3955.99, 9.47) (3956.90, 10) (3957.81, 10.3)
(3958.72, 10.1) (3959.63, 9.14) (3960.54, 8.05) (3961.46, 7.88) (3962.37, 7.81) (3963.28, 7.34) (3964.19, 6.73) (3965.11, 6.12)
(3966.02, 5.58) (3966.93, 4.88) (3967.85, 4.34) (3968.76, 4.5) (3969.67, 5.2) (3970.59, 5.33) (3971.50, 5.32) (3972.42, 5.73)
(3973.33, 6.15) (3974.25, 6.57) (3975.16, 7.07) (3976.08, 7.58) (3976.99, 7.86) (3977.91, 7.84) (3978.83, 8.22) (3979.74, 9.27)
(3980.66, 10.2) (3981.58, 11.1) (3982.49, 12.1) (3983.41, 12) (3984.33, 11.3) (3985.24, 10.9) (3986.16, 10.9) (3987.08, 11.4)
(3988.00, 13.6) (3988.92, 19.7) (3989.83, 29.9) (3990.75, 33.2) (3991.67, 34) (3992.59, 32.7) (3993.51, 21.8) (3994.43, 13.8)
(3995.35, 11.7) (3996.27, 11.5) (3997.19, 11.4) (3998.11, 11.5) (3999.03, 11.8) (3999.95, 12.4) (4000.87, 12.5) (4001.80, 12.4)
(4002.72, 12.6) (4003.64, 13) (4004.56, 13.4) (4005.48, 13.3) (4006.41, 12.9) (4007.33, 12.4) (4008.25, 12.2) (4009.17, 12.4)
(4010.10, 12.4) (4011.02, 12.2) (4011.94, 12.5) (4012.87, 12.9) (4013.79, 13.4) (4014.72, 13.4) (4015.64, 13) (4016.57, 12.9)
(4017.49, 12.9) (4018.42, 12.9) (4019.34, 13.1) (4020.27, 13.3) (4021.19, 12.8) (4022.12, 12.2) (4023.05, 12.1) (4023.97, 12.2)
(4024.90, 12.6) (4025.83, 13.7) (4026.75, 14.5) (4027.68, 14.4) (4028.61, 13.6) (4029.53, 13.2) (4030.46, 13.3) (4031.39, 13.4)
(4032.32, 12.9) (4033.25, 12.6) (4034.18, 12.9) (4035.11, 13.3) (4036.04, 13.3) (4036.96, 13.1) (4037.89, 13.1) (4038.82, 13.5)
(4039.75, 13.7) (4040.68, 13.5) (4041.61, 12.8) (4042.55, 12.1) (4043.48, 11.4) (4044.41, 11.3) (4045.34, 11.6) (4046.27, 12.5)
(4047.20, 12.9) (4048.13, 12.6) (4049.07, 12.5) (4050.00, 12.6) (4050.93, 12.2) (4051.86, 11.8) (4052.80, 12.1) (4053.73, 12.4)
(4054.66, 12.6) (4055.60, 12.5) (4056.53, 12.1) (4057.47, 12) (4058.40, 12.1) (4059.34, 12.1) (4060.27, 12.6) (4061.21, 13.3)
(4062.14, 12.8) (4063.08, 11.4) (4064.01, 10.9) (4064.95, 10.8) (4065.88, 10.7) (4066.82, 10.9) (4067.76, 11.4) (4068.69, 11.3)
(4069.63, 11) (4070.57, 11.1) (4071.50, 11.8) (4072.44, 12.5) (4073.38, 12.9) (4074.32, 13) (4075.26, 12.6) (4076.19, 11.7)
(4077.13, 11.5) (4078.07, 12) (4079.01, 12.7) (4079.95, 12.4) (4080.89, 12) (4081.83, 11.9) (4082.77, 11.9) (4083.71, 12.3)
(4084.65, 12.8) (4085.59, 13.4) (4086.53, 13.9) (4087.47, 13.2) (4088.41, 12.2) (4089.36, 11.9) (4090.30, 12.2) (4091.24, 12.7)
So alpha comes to 1.94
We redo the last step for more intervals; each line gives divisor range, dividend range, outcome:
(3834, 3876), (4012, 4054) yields 2.01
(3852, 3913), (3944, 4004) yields 1.46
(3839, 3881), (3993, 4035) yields 1.95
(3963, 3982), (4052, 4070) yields 1.82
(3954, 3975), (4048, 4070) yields 1.75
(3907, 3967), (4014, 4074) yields 1.64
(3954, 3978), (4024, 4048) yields 1.87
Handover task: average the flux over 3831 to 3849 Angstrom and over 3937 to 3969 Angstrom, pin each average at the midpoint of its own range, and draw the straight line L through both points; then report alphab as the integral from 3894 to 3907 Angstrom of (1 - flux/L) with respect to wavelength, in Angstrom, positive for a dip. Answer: -4.0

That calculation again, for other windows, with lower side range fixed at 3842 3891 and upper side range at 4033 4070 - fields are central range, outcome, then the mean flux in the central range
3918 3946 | 7.04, 6.73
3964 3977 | 5.45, 5.85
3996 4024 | -3.67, 12.6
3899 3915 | -2.45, 9.62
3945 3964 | 0.91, 9.16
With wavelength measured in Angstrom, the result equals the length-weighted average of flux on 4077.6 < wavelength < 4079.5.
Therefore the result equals 12.3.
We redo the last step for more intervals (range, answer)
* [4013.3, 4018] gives 13.1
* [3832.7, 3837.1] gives 5.26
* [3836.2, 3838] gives 4.43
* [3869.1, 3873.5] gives 6.92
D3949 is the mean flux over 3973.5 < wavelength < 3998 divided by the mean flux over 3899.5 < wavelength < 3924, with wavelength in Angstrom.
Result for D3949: 1.5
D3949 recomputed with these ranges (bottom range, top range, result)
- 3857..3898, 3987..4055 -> 1.89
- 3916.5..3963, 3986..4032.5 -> 1.88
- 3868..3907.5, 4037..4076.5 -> 1.55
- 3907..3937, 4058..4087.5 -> 1.57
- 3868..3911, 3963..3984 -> 0.92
